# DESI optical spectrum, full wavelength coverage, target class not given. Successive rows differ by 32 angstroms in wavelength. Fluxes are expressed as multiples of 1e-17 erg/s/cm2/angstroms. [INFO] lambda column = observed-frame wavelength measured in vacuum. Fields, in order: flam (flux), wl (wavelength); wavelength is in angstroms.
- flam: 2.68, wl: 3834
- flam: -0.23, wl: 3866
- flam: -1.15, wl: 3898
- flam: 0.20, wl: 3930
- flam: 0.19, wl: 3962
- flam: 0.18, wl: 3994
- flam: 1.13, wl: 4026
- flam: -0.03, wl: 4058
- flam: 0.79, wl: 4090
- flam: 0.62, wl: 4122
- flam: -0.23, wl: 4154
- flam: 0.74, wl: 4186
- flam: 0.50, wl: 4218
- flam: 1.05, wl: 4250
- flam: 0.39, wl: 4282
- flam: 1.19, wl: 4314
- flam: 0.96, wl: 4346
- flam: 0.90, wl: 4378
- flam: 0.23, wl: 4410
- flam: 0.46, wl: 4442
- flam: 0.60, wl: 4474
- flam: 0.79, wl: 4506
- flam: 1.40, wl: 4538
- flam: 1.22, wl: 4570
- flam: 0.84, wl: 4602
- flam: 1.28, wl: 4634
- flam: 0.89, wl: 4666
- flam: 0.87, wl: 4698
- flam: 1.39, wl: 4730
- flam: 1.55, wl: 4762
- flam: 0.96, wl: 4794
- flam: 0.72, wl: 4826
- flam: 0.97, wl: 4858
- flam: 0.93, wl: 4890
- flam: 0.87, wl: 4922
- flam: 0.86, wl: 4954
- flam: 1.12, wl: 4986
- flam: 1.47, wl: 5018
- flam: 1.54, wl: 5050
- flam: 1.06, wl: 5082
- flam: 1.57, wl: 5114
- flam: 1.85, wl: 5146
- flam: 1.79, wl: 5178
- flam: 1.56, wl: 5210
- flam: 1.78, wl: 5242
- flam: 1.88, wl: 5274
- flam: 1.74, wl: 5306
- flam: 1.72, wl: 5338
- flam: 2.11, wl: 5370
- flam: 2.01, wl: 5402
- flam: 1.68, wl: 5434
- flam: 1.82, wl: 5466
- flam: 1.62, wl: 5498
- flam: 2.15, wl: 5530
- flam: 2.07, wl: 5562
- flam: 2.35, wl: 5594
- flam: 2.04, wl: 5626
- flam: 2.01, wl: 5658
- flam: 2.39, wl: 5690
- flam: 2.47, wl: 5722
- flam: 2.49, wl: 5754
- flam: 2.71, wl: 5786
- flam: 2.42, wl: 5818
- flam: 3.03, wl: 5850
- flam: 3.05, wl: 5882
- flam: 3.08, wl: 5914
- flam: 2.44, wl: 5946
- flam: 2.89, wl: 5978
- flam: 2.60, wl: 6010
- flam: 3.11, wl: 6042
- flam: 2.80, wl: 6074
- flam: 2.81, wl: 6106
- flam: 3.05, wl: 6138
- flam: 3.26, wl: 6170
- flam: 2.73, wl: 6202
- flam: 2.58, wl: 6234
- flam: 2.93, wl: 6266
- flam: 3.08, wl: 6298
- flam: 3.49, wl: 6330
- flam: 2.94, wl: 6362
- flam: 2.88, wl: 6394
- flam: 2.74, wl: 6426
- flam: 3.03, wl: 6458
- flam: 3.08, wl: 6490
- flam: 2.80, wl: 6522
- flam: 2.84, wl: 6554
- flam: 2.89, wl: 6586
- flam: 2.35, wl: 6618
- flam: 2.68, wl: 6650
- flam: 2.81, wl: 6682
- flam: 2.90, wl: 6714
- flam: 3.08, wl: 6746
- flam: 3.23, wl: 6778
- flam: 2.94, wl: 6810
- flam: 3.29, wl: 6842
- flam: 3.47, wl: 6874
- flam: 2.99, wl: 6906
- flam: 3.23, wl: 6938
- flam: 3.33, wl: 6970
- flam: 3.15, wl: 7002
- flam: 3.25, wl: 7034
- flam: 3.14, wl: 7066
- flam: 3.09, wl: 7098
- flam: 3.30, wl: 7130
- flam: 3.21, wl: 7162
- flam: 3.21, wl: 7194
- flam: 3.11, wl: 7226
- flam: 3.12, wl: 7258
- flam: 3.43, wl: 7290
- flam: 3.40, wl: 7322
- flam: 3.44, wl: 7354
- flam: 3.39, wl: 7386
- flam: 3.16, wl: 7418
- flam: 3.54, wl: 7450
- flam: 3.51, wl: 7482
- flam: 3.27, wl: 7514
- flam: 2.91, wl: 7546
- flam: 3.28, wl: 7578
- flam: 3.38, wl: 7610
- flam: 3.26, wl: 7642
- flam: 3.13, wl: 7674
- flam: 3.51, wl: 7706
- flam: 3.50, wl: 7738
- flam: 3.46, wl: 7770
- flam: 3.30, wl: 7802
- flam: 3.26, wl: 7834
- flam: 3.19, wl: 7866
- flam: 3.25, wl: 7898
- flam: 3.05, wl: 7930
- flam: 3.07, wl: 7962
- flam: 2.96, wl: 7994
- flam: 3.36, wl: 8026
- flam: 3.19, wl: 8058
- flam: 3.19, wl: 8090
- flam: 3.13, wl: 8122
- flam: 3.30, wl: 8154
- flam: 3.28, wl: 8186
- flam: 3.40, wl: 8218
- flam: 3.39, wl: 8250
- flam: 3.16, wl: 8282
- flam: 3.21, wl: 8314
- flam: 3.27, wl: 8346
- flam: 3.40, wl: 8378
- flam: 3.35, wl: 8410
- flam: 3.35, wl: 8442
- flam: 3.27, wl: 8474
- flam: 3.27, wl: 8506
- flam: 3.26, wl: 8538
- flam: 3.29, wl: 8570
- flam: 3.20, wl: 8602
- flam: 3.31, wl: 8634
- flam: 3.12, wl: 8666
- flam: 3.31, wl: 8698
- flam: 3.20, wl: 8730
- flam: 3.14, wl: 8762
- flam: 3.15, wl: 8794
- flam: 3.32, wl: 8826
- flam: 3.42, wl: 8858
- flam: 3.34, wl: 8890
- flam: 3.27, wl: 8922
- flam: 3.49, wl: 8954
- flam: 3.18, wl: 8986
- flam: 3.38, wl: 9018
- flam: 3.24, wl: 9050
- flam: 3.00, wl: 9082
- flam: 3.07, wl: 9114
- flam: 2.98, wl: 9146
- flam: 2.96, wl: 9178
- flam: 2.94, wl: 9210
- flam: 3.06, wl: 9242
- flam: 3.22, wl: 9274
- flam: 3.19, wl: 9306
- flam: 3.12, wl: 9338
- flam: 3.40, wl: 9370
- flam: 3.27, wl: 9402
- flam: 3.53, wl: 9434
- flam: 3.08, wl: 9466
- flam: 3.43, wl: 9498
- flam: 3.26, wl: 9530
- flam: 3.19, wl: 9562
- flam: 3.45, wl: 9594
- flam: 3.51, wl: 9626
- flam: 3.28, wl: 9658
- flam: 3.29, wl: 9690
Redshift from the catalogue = 0.28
